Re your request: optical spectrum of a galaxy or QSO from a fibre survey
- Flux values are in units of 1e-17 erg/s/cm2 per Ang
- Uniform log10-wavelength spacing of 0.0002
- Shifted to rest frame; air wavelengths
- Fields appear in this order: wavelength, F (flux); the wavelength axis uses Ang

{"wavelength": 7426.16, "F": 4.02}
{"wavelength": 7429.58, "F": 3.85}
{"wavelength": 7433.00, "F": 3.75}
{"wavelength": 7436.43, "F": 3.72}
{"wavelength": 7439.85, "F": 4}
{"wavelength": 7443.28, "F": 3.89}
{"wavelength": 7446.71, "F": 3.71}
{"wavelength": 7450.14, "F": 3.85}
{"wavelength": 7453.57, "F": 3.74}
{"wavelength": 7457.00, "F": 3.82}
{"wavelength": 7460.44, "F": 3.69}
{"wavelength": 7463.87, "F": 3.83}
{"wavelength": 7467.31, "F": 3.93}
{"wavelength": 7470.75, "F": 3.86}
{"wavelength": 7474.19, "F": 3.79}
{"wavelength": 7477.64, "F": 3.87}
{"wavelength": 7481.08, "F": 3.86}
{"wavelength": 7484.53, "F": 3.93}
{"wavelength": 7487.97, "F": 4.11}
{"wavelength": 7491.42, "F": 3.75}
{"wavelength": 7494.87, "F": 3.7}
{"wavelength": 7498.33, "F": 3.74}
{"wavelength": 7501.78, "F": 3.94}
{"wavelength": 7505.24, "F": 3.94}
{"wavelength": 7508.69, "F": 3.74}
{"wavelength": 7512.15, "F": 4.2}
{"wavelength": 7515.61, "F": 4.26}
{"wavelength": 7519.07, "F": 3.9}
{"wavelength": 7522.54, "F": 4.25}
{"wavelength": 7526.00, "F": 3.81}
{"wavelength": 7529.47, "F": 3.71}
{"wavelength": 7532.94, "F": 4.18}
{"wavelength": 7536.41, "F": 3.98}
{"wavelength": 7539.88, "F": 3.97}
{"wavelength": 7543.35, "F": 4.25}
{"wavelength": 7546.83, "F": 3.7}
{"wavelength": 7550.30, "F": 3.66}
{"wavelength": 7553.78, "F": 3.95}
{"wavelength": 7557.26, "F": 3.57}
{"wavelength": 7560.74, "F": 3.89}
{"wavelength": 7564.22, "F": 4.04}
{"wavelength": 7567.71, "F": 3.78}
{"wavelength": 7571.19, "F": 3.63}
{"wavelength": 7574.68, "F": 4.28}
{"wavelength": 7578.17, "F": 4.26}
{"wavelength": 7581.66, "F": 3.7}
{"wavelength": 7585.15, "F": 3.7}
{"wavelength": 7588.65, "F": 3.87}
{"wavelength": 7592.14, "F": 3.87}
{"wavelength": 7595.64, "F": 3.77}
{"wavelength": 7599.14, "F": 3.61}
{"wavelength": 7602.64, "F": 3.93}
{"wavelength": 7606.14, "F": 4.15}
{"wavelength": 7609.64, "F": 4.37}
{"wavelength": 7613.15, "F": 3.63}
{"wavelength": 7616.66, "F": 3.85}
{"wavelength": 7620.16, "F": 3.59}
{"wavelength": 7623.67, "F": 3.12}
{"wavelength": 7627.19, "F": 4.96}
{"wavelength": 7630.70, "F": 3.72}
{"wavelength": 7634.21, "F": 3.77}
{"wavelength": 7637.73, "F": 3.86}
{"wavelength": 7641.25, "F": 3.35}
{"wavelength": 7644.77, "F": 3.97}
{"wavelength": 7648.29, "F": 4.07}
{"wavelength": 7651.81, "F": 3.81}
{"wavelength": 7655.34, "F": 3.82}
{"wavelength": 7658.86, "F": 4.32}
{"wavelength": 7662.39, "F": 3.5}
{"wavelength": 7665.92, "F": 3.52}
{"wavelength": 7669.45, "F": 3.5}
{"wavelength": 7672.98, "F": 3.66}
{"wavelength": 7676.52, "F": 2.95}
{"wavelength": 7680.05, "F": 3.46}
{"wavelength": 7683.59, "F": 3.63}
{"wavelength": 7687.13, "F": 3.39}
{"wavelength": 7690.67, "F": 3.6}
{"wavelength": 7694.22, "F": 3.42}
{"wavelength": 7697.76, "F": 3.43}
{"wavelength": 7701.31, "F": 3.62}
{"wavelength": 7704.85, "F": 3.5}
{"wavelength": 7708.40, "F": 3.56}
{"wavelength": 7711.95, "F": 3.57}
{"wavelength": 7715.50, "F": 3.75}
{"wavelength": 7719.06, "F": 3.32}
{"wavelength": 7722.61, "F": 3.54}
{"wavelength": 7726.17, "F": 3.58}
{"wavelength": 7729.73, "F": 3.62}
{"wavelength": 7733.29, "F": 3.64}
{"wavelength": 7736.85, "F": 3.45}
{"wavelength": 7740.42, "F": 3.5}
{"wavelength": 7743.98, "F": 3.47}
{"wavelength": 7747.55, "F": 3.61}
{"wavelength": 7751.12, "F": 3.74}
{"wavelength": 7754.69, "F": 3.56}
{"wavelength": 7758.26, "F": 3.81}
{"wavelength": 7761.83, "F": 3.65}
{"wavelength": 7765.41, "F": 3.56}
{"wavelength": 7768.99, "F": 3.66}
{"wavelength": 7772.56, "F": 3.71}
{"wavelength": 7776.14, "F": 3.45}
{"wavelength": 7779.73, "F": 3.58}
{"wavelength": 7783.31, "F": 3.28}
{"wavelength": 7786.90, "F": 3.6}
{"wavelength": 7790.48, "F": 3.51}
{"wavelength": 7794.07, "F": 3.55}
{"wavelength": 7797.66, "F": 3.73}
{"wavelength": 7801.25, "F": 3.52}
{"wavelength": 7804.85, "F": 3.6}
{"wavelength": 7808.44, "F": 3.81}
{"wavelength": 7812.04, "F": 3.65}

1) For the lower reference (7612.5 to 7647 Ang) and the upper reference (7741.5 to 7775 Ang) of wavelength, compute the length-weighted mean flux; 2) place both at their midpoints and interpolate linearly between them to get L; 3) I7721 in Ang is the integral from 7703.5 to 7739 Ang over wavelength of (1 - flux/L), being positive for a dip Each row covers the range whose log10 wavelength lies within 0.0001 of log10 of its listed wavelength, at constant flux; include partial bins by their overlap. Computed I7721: 1.2 Ang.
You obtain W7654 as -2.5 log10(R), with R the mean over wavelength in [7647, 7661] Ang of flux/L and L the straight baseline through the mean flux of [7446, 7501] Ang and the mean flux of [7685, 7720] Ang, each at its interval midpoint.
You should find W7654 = -0.12 mag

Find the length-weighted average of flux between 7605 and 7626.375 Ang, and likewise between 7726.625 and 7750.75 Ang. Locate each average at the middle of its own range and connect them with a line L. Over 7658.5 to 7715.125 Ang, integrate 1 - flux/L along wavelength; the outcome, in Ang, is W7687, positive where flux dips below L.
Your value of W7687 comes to 2.3 Ang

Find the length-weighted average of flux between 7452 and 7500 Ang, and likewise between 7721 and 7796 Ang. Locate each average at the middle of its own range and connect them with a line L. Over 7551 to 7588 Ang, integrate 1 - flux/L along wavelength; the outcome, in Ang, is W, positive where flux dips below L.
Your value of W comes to -1.3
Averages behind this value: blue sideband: 3.83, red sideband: 3.57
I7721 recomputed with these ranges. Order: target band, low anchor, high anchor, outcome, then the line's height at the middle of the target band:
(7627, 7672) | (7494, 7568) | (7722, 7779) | -0.84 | 3.75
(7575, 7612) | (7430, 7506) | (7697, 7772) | -2.15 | 3.72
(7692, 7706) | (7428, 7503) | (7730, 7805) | 0.55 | 3.64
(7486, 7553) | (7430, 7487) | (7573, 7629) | -1.19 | 3.87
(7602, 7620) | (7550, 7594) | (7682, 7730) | -0.87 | 3.77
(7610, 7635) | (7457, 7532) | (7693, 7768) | -0.81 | 3.72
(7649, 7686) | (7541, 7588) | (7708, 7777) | 0.87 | 3.71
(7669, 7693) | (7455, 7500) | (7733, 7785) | 1.29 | 3.65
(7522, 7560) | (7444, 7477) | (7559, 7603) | -0.51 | 3.85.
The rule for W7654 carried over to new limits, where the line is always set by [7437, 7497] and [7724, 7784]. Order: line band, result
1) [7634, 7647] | -0.017 mag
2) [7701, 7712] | 0.022 mag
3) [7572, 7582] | -0.096 mag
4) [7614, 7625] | 0.048 mag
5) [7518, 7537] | -0.052 mag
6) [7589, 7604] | -0.021 mag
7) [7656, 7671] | -0.016 mag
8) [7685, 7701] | 0.050 mag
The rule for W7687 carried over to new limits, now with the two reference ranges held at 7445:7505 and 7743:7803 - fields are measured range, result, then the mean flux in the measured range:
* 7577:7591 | -0.5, 3.87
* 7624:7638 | -1.1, 4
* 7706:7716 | 0.1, 3.6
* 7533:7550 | -0.9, 3.97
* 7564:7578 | -0.8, 3.96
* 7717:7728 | 0.4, 3.49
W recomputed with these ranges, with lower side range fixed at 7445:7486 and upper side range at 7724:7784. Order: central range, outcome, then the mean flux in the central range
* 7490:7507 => -0.1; 3.81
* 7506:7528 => -1.4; 4.02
